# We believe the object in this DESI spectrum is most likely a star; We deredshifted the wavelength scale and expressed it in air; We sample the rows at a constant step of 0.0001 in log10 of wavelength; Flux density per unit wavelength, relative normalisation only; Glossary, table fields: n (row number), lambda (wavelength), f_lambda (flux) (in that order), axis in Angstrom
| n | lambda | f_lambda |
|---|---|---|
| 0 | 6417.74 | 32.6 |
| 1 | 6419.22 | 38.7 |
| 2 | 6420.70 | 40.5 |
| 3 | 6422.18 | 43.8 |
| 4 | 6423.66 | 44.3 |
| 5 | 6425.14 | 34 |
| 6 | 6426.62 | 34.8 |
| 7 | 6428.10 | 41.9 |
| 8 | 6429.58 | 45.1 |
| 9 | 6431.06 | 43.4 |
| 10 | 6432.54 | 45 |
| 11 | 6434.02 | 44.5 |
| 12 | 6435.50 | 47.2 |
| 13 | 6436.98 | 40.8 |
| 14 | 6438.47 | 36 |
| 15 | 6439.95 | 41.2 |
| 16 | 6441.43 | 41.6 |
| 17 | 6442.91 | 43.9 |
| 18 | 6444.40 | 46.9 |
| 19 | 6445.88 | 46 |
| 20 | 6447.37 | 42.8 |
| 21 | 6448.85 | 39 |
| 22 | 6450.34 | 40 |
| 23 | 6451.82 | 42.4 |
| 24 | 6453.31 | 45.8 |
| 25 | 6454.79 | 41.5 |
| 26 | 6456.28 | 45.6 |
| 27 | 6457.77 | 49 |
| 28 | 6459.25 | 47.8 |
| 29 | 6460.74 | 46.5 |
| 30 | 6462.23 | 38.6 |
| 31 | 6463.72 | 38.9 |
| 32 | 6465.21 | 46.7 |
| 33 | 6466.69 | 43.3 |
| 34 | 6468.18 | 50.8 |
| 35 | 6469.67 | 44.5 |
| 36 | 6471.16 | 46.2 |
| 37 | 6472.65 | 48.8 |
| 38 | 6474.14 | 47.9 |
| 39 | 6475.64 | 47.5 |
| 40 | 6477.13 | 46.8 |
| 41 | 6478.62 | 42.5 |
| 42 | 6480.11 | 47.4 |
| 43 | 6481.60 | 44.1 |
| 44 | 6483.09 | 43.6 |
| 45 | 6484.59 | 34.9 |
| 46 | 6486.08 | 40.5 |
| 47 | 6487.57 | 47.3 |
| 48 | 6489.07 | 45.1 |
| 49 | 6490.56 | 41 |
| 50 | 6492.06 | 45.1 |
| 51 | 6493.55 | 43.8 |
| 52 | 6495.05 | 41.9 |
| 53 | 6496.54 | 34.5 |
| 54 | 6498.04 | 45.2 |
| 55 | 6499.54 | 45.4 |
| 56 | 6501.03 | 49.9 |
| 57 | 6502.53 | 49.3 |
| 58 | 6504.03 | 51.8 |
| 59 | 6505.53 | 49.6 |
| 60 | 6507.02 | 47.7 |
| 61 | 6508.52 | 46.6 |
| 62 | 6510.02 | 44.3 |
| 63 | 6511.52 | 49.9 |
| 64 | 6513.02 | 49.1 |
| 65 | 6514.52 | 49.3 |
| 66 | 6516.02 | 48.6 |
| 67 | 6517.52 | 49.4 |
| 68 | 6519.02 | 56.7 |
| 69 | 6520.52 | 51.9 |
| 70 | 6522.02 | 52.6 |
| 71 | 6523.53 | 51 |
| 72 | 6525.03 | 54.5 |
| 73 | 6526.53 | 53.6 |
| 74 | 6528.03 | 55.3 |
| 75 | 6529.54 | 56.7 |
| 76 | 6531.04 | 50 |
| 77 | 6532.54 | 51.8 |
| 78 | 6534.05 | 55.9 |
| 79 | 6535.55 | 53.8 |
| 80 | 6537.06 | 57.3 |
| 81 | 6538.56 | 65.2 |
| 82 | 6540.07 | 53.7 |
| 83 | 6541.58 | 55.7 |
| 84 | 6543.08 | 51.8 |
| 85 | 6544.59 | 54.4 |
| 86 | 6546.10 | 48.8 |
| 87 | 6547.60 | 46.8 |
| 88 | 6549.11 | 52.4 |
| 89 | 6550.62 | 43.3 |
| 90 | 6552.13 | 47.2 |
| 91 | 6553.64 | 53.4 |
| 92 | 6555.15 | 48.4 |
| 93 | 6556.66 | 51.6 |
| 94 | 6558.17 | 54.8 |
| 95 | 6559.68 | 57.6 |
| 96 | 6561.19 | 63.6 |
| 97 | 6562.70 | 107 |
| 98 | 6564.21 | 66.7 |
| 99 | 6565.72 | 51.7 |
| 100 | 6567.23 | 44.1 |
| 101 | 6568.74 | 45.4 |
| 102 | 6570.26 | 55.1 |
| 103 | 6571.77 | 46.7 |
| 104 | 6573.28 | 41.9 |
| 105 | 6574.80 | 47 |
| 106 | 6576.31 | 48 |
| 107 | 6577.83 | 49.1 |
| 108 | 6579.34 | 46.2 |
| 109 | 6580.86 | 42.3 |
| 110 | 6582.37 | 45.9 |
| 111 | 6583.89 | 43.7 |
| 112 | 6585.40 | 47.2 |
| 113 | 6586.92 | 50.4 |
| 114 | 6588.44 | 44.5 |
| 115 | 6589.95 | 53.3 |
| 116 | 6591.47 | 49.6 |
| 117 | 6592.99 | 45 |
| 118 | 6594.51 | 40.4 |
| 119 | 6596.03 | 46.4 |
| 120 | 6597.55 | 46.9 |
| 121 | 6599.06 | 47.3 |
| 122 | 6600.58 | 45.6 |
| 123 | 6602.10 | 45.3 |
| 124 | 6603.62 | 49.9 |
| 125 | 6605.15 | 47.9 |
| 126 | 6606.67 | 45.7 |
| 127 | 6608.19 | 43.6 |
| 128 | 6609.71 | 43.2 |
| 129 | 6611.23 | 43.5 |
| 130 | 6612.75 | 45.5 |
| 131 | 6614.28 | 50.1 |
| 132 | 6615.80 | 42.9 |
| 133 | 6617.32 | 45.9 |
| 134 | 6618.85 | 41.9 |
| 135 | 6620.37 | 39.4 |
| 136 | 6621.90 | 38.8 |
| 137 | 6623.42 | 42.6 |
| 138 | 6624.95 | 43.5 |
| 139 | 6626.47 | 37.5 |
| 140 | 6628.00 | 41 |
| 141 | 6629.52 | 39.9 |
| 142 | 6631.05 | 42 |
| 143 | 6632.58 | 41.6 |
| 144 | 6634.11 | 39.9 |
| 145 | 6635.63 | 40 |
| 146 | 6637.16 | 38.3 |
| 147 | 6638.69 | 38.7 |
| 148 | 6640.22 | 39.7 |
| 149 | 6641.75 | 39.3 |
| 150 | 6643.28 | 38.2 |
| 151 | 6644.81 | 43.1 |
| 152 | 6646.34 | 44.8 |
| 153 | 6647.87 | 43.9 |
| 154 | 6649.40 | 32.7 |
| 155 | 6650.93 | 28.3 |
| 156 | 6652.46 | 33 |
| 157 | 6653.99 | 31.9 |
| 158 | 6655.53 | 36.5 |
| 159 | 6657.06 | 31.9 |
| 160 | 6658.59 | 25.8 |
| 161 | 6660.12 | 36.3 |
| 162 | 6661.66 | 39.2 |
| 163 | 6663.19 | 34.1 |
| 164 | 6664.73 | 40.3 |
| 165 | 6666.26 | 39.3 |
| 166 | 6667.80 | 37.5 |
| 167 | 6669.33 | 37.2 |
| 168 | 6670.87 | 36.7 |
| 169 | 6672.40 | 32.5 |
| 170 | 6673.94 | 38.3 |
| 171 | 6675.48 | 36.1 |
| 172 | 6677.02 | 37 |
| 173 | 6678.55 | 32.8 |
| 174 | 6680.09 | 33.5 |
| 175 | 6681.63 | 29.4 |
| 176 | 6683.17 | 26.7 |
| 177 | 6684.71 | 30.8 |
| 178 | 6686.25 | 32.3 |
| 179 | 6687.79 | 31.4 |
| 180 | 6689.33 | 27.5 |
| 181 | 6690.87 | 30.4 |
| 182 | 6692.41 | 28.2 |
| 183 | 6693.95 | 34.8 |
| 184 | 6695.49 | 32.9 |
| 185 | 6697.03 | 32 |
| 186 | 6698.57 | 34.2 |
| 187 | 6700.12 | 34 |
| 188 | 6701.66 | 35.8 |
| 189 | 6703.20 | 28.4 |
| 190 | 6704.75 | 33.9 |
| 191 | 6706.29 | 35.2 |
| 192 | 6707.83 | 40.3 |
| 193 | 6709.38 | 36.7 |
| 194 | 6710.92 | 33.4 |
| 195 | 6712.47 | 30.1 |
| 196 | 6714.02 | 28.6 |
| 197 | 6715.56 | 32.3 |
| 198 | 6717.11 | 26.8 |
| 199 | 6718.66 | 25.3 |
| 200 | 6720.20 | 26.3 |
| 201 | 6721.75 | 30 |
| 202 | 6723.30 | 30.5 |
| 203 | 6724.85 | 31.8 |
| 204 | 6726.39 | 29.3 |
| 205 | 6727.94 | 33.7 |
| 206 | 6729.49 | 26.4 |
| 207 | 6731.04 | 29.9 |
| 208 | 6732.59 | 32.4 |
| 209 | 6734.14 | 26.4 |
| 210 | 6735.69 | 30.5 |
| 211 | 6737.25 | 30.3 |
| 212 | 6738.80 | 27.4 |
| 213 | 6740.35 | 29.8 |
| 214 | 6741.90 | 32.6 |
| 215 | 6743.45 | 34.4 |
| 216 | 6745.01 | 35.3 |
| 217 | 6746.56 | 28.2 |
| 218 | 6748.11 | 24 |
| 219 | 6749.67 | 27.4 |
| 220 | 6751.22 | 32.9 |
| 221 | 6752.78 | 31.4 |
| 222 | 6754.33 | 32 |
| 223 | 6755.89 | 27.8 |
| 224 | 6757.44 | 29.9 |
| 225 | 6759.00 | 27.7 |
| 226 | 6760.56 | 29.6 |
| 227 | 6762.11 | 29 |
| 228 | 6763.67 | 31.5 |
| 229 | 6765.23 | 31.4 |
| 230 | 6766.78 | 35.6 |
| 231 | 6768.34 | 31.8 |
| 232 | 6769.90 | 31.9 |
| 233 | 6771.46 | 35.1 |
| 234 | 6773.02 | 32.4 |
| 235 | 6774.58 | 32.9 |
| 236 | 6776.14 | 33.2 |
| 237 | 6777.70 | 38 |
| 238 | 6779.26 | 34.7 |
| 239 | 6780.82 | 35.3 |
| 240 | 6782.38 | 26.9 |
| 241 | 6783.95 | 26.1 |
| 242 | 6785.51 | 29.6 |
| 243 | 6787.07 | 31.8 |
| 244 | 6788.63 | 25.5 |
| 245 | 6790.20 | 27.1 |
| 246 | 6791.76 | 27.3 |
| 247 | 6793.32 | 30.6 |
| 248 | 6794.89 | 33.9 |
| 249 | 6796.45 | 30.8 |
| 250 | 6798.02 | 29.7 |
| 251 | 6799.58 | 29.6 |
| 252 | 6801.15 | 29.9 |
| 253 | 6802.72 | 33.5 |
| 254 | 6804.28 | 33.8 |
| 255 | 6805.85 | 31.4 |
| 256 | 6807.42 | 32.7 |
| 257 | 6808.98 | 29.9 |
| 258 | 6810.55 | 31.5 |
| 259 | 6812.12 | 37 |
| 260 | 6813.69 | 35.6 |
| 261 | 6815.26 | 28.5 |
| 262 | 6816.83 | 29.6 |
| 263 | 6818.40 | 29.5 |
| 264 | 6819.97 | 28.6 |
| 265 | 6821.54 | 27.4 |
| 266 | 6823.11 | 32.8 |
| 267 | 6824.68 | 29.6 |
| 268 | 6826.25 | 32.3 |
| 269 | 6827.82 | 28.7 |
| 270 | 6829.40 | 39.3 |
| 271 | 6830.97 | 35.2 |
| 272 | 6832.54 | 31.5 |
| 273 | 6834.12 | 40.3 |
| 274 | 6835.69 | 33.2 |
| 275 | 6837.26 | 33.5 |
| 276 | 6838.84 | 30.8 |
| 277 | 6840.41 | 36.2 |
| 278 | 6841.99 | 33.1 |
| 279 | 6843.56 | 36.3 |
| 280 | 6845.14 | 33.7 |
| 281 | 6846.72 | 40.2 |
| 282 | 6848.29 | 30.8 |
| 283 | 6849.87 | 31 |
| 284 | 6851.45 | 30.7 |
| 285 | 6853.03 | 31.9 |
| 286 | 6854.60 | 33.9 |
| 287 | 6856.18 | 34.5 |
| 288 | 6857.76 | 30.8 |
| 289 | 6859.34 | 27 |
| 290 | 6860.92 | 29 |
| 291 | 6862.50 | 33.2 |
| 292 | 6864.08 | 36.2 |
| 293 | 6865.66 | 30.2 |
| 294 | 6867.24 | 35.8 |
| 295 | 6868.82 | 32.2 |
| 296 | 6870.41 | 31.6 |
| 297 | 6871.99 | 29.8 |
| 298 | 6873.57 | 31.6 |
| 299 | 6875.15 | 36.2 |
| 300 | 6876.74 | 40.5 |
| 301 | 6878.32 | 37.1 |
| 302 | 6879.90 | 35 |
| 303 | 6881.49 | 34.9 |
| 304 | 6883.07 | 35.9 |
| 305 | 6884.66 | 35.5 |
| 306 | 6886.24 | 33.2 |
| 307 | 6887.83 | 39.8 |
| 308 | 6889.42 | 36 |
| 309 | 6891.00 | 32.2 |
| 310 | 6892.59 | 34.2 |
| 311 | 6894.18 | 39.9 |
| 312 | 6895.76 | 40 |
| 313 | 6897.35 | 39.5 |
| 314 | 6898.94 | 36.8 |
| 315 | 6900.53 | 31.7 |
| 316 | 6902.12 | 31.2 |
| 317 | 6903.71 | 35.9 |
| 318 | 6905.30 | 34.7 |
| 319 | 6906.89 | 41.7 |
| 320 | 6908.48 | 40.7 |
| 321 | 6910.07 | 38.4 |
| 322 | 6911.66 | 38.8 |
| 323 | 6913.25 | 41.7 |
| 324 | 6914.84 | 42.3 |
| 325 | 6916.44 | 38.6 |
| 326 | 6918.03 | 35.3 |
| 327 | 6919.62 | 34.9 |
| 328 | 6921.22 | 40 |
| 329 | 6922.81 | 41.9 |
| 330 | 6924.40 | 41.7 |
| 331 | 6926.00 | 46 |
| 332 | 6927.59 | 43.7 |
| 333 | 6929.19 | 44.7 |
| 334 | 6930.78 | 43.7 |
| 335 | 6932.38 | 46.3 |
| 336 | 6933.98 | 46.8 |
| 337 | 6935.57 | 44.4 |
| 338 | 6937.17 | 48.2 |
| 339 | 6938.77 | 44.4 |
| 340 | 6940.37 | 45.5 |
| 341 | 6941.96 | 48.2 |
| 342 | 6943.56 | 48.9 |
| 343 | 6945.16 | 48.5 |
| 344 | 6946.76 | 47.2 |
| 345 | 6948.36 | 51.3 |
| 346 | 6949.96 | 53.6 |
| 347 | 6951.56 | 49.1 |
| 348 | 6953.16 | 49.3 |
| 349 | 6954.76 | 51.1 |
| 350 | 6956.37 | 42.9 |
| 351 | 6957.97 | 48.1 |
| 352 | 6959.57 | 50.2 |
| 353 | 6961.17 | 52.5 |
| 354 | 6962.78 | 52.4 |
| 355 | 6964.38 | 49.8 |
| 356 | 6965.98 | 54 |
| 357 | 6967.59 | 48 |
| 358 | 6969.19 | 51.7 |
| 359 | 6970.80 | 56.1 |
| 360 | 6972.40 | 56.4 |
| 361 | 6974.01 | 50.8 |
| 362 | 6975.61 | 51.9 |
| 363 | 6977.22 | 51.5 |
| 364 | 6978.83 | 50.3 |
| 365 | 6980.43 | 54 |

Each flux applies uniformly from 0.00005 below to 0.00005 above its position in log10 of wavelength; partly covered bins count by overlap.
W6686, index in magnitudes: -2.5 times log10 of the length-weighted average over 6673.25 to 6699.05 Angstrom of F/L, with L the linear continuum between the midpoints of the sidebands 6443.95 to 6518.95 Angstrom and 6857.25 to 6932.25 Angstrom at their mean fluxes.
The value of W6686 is 0.264 mag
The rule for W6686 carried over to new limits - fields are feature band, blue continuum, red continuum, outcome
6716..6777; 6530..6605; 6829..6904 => 0.33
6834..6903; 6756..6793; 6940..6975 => 0.19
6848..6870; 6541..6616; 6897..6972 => 0.39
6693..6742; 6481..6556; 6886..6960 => 0.41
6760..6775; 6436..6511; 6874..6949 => 0.28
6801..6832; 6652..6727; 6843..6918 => 0.08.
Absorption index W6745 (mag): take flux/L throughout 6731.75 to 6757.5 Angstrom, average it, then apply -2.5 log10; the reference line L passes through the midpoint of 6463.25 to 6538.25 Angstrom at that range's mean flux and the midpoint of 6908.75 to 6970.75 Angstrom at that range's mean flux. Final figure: 0.48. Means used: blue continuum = 48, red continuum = 46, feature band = 30.2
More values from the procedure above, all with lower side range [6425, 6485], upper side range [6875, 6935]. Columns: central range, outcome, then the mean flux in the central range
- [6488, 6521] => -0.09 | 47.1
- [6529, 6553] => -0.23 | 52.8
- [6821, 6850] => 0.17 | 33.6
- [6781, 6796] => 0.35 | 29.1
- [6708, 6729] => 0.31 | 30.6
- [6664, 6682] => 0.15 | 36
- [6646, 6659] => 0.21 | 34.2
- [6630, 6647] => 0.03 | 40.5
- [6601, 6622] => -0.07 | 44.7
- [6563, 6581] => -0.19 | 50.4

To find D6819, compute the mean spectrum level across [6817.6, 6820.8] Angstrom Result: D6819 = 29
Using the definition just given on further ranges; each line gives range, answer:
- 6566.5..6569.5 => 44.7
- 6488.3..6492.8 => 43.7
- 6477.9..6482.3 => 44.7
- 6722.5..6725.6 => 31.1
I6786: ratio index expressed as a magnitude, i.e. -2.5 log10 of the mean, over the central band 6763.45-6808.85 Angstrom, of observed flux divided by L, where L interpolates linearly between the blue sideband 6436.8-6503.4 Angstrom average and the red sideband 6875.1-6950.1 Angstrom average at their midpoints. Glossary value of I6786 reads 0.30 mag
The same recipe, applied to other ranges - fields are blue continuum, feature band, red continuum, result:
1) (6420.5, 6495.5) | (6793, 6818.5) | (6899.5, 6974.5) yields 0.374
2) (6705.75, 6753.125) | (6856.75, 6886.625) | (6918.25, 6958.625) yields 0.221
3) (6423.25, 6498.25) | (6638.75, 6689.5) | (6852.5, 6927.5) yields 0.136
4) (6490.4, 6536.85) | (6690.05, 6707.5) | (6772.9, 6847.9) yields 0.173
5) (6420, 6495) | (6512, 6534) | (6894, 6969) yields -0.197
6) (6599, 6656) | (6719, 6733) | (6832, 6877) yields 0.257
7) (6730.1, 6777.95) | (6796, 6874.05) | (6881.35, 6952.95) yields 0.117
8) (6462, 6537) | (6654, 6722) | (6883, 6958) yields 0.336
